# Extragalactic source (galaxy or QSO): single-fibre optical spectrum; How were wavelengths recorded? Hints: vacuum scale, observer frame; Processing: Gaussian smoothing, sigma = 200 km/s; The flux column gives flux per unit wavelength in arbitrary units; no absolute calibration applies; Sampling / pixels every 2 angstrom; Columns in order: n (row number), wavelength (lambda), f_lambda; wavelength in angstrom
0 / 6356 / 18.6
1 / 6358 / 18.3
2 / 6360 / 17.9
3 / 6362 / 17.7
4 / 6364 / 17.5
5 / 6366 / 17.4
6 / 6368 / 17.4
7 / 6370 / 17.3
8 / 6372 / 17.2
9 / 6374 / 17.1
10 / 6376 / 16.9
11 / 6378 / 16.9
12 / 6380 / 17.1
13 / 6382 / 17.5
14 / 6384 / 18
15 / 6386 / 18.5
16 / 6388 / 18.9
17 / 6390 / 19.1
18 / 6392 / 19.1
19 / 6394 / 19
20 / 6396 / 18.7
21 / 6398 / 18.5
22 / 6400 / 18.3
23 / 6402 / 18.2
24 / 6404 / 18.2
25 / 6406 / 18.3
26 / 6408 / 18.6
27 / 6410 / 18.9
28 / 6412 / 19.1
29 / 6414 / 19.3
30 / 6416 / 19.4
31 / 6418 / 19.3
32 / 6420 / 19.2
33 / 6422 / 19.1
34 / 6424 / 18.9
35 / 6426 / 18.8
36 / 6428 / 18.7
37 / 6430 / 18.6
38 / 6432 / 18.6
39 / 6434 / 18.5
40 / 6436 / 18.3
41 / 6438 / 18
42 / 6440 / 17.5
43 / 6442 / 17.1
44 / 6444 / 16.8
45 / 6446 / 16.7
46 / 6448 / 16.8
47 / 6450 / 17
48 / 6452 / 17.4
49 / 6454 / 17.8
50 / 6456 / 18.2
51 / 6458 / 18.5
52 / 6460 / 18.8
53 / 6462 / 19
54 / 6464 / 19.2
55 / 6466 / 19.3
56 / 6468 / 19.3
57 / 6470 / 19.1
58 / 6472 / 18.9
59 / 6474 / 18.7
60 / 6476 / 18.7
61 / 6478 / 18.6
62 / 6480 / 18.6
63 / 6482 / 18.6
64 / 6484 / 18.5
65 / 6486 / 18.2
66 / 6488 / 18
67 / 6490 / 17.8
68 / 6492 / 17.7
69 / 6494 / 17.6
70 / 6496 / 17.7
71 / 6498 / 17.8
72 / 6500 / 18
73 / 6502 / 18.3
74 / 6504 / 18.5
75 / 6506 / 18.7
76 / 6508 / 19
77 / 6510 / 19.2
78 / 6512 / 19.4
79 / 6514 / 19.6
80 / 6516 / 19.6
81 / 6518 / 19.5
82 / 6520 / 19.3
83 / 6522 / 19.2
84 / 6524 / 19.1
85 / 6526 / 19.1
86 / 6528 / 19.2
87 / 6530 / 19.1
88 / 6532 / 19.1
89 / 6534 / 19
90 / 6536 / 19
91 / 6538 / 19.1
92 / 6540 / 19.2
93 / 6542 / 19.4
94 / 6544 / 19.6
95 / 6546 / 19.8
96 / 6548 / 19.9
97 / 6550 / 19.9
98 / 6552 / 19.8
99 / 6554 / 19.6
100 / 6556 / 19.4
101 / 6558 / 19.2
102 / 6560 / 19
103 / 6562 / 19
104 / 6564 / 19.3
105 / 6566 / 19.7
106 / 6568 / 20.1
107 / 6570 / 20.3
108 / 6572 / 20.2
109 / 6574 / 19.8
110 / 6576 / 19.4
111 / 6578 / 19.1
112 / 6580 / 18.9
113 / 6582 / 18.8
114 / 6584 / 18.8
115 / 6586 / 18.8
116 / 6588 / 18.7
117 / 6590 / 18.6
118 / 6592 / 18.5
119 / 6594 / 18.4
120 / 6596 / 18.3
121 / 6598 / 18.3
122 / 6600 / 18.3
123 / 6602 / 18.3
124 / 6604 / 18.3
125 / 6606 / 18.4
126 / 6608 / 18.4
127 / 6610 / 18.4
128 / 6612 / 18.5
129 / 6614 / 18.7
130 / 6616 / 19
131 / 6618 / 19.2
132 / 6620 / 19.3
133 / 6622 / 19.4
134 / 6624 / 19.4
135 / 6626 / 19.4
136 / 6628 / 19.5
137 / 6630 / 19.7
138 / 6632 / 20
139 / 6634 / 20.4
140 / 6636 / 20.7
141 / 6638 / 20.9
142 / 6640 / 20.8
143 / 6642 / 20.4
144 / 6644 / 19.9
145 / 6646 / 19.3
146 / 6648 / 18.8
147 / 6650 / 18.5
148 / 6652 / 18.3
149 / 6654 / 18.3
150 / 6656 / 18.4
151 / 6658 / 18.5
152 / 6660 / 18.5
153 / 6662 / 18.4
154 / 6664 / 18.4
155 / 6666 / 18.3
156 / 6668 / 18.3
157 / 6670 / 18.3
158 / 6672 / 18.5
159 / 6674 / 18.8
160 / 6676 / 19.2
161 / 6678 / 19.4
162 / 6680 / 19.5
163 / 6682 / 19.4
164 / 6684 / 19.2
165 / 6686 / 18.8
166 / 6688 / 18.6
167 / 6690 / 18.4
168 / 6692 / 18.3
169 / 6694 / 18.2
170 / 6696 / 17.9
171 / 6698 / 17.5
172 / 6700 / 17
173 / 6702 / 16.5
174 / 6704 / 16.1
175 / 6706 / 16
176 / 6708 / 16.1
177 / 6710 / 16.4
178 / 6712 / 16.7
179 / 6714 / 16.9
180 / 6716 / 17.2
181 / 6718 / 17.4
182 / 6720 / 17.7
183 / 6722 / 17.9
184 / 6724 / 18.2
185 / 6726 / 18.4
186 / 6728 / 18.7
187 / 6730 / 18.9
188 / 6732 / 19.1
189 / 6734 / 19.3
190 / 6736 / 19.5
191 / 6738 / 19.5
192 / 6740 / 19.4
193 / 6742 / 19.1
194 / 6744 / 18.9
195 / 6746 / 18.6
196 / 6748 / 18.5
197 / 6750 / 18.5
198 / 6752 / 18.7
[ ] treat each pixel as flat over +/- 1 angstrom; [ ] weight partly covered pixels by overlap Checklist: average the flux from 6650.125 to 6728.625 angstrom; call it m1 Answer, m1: 18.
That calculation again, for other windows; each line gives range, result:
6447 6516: 18.4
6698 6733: 17.4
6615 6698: 19.1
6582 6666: 19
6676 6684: 19.4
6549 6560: 19.5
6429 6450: 17.7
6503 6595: 19.3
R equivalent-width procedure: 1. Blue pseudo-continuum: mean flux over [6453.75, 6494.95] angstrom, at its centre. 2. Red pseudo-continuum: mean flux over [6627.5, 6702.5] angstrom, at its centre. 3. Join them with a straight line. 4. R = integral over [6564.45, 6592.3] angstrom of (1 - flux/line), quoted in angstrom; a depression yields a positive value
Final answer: -0.8 angstrom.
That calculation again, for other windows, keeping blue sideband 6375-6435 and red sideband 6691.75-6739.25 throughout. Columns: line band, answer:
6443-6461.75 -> 0.82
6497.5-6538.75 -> -1.72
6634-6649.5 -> -1.87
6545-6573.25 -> -2.37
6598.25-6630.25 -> -1.54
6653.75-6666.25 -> -0.38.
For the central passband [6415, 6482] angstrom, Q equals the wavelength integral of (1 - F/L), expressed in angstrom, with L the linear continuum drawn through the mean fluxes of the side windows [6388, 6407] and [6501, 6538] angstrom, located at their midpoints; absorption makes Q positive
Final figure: 1.5 angstrom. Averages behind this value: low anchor 18.6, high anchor 19.1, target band 18.4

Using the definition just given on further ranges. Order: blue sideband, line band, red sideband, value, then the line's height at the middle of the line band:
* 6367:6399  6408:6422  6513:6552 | -0.7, 18.3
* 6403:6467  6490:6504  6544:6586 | 0.7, 18.9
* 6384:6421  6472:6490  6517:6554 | 0.6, 19.1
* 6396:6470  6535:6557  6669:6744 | -1.5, 18.3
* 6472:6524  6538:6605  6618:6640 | 0.5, 19.3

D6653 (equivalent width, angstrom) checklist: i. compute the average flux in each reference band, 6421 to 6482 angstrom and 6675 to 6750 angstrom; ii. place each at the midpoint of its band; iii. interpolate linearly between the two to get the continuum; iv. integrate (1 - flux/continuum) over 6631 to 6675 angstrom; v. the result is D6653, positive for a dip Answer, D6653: -2.2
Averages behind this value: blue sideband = 18.3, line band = 19.1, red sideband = 18.2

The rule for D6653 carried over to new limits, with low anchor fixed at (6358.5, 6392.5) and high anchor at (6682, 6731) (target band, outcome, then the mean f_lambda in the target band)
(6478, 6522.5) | -2.2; 18.6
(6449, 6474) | -1.2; 18.5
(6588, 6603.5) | -0.6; 18.4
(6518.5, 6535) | -1.4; 19.1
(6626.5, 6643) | -2.4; 20.3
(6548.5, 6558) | -1.0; 19.6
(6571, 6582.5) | -1.1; 19.4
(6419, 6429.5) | -0.7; 18.9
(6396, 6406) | -0.4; 18.3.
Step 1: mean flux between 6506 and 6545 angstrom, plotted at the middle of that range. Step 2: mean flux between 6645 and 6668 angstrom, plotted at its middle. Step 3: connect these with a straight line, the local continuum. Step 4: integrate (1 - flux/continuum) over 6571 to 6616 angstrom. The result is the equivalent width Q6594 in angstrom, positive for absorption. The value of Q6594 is 0.3 angstrom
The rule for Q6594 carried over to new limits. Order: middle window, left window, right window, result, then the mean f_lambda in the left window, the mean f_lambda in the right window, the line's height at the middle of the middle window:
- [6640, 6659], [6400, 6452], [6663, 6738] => -0.94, 18.3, 18.1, 18.1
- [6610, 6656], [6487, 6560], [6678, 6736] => -2.70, 19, 17.9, 18.4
